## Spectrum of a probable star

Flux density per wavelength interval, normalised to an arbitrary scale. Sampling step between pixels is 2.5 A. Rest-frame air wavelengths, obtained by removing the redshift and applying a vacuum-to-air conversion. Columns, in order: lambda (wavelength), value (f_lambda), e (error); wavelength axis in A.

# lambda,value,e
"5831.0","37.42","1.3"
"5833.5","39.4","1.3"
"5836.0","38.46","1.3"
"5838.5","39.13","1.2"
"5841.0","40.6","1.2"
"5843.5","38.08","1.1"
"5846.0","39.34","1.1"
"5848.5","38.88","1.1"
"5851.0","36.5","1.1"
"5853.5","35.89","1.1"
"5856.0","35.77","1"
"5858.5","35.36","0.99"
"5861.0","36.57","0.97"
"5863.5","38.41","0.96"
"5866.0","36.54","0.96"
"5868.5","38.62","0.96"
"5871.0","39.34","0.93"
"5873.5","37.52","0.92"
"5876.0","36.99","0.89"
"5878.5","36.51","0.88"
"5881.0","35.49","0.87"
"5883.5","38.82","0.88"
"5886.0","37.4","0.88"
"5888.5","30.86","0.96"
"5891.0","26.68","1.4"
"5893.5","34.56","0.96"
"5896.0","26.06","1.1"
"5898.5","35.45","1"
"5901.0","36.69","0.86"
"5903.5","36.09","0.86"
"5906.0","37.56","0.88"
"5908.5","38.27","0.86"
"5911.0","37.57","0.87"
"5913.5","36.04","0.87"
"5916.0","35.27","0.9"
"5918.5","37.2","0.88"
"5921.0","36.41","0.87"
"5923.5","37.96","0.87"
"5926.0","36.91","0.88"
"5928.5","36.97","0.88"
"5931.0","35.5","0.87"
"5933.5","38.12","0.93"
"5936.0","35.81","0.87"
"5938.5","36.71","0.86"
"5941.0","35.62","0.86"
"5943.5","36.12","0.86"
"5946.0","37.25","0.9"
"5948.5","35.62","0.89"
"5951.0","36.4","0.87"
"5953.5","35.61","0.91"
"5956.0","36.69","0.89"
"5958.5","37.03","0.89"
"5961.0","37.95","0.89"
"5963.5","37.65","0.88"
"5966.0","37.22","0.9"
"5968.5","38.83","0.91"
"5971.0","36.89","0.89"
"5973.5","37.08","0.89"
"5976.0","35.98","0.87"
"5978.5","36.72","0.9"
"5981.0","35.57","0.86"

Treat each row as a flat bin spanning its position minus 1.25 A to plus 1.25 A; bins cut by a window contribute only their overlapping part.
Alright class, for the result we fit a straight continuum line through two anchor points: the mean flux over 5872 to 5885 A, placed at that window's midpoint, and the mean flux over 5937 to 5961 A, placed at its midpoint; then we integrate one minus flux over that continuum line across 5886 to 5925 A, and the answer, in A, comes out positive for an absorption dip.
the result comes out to 2.0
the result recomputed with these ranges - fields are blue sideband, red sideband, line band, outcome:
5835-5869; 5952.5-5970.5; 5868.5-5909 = 2.4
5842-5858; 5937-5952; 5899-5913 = -0.1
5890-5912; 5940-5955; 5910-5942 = -1.2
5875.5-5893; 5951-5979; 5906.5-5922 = -0.6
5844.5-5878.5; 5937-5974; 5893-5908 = 1.0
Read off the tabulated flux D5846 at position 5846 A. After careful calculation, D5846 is 39.34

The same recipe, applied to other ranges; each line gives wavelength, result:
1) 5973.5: 37.08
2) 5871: 39.34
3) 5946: 37.25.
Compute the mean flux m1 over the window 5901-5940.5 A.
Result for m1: 36.8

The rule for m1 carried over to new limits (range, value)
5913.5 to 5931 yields 36.6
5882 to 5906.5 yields 33.9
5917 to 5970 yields 36.8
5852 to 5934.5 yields 36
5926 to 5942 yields 36.5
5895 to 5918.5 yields 35.6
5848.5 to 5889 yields 36.8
